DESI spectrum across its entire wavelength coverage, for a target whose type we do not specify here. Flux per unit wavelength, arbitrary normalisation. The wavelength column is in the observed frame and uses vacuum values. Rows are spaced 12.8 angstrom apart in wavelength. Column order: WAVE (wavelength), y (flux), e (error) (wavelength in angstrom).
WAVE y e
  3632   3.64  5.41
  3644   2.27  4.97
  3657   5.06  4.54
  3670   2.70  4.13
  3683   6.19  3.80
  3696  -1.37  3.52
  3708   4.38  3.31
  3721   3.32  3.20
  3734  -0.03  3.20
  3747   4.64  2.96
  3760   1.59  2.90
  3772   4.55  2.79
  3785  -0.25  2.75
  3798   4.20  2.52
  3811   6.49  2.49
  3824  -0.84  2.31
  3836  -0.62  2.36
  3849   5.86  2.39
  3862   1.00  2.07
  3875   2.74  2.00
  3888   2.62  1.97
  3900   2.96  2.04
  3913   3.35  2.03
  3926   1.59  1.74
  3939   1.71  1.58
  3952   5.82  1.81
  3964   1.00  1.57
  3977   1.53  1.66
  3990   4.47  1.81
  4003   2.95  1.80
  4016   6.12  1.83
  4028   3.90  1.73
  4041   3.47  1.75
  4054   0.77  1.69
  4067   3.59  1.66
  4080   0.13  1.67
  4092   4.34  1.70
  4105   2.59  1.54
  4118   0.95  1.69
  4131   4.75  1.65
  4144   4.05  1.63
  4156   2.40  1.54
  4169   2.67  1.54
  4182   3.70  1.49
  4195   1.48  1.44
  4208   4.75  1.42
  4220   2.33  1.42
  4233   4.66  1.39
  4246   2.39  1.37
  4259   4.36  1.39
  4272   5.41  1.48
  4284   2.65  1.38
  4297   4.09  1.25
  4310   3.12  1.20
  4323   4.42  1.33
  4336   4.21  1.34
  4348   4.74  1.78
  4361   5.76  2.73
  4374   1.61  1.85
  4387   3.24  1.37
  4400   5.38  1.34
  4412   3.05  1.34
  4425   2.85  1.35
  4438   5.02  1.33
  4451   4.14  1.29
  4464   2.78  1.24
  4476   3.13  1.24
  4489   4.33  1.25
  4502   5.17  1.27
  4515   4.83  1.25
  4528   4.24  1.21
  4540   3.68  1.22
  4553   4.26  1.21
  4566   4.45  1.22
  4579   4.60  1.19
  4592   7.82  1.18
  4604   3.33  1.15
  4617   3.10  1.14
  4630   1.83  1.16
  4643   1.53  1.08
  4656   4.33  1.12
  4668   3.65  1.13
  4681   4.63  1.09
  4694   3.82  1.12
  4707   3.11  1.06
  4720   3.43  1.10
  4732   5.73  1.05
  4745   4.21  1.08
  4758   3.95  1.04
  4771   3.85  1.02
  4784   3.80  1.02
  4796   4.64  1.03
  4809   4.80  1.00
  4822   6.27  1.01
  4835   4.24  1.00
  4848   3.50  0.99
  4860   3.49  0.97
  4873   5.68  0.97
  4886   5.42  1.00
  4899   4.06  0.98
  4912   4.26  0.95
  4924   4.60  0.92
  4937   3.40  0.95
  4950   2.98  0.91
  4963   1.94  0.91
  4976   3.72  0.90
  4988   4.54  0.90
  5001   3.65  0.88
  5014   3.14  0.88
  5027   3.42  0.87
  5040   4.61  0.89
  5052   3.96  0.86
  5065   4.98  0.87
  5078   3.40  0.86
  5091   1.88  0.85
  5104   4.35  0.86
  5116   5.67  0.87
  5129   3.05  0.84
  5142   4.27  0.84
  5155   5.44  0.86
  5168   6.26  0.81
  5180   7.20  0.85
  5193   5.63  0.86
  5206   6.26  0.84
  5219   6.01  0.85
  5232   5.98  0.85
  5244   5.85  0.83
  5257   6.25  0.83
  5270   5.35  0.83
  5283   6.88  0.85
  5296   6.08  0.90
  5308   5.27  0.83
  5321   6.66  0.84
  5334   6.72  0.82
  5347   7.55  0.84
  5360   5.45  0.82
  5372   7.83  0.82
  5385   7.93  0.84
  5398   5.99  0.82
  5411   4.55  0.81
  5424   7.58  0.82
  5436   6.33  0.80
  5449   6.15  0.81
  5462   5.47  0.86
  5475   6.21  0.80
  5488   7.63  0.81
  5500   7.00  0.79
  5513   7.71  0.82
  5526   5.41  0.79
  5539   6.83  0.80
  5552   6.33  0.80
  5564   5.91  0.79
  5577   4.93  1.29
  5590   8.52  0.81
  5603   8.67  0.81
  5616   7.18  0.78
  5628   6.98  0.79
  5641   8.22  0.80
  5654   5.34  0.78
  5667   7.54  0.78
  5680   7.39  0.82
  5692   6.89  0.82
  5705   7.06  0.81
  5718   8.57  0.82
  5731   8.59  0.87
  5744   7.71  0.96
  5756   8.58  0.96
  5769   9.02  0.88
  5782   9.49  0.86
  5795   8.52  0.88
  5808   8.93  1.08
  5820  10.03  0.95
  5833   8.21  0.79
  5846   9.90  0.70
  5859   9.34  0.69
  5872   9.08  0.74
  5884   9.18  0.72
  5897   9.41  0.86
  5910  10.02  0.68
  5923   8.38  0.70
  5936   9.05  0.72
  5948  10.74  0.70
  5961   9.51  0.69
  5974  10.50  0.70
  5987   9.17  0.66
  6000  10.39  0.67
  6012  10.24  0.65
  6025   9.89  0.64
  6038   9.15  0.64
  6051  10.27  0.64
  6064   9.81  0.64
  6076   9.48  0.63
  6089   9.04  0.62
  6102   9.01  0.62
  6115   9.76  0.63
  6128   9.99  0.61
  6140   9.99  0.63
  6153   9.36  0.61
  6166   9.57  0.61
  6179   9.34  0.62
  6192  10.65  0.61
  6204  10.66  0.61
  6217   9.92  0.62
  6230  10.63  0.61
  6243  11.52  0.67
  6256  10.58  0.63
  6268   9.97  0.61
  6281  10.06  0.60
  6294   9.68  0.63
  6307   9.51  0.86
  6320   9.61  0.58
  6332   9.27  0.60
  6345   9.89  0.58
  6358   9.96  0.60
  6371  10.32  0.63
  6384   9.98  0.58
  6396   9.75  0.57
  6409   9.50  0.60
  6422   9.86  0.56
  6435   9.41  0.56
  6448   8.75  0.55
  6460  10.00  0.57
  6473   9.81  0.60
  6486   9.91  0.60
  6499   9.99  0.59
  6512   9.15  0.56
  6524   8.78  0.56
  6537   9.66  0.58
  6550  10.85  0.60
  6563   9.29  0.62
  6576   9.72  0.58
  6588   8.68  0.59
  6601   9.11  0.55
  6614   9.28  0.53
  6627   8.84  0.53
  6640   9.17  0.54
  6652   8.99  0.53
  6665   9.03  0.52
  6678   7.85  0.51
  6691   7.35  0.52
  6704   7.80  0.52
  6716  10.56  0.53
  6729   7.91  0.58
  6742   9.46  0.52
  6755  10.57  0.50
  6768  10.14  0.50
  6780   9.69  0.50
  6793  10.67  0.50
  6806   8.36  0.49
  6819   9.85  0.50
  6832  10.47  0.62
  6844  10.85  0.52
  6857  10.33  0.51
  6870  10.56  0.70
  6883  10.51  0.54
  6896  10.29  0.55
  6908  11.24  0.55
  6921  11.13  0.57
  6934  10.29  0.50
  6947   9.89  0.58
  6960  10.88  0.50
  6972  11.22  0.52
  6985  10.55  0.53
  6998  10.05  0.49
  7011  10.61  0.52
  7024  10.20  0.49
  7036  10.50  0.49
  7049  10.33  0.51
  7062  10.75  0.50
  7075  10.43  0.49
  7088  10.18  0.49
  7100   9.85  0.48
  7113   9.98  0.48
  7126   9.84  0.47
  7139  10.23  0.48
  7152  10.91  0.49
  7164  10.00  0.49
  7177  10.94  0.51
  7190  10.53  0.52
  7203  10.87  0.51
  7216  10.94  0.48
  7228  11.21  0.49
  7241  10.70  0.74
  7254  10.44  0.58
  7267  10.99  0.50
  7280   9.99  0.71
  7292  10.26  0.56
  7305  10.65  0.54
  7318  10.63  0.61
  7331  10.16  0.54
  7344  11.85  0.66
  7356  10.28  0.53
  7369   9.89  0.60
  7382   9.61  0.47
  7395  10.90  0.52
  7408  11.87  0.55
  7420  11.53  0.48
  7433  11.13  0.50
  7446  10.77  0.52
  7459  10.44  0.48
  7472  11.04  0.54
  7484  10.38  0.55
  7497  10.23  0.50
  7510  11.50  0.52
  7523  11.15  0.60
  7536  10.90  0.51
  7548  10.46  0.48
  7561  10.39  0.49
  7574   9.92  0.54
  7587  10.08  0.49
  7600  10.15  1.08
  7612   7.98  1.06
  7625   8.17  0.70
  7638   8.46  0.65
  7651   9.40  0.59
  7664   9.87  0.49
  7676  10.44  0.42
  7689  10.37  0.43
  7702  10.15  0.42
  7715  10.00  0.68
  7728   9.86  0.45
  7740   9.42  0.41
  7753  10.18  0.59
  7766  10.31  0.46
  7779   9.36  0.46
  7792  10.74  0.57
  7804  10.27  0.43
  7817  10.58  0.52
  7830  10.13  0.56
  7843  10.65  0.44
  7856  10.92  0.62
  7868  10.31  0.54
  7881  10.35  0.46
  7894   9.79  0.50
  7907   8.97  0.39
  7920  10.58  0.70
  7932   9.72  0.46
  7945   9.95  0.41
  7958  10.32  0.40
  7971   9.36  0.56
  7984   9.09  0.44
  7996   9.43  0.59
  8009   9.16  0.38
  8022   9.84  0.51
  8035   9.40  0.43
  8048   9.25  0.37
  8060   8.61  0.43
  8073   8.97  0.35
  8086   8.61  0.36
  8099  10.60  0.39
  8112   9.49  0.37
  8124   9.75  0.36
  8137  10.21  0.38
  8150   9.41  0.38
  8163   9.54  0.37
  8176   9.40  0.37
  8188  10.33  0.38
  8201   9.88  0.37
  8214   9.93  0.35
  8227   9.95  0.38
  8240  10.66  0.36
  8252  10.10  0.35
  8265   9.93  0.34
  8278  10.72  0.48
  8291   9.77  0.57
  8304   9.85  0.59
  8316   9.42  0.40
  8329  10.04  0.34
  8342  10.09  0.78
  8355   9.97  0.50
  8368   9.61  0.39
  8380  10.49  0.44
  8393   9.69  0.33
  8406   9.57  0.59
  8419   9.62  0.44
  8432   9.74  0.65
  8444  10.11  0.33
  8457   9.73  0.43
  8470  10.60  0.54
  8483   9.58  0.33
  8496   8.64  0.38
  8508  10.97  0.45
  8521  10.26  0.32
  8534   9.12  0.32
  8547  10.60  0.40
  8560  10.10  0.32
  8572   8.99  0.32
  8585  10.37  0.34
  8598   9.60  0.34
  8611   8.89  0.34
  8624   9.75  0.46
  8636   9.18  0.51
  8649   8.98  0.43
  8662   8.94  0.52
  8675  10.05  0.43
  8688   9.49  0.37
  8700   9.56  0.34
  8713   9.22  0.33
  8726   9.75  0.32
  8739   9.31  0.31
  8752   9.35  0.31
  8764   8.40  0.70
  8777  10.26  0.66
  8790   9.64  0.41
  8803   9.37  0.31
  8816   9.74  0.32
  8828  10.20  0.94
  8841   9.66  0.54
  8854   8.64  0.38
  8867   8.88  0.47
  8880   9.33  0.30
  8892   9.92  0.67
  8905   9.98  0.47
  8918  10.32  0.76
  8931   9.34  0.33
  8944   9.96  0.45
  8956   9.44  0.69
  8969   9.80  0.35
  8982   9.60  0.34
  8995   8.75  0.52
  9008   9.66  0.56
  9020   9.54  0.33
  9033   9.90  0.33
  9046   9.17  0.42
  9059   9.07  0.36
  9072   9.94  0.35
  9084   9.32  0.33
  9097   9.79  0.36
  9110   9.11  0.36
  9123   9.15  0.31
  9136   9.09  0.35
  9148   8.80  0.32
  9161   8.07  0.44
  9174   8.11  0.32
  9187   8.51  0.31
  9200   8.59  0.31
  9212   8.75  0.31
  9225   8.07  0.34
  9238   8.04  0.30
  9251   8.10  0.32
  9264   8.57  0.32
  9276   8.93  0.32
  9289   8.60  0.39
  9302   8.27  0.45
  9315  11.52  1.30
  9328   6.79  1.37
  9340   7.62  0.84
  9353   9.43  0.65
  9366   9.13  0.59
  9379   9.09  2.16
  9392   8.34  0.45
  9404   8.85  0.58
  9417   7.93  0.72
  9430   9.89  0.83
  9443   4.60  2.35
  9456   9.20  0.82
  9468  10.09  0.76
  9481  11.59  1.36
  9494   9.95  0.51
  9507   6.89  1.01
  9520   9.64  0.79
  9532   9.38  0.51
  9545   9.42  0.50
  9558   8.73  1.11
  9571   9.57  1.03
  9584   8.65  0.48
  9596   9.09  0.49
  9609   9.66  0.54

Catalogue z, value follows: 0.293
